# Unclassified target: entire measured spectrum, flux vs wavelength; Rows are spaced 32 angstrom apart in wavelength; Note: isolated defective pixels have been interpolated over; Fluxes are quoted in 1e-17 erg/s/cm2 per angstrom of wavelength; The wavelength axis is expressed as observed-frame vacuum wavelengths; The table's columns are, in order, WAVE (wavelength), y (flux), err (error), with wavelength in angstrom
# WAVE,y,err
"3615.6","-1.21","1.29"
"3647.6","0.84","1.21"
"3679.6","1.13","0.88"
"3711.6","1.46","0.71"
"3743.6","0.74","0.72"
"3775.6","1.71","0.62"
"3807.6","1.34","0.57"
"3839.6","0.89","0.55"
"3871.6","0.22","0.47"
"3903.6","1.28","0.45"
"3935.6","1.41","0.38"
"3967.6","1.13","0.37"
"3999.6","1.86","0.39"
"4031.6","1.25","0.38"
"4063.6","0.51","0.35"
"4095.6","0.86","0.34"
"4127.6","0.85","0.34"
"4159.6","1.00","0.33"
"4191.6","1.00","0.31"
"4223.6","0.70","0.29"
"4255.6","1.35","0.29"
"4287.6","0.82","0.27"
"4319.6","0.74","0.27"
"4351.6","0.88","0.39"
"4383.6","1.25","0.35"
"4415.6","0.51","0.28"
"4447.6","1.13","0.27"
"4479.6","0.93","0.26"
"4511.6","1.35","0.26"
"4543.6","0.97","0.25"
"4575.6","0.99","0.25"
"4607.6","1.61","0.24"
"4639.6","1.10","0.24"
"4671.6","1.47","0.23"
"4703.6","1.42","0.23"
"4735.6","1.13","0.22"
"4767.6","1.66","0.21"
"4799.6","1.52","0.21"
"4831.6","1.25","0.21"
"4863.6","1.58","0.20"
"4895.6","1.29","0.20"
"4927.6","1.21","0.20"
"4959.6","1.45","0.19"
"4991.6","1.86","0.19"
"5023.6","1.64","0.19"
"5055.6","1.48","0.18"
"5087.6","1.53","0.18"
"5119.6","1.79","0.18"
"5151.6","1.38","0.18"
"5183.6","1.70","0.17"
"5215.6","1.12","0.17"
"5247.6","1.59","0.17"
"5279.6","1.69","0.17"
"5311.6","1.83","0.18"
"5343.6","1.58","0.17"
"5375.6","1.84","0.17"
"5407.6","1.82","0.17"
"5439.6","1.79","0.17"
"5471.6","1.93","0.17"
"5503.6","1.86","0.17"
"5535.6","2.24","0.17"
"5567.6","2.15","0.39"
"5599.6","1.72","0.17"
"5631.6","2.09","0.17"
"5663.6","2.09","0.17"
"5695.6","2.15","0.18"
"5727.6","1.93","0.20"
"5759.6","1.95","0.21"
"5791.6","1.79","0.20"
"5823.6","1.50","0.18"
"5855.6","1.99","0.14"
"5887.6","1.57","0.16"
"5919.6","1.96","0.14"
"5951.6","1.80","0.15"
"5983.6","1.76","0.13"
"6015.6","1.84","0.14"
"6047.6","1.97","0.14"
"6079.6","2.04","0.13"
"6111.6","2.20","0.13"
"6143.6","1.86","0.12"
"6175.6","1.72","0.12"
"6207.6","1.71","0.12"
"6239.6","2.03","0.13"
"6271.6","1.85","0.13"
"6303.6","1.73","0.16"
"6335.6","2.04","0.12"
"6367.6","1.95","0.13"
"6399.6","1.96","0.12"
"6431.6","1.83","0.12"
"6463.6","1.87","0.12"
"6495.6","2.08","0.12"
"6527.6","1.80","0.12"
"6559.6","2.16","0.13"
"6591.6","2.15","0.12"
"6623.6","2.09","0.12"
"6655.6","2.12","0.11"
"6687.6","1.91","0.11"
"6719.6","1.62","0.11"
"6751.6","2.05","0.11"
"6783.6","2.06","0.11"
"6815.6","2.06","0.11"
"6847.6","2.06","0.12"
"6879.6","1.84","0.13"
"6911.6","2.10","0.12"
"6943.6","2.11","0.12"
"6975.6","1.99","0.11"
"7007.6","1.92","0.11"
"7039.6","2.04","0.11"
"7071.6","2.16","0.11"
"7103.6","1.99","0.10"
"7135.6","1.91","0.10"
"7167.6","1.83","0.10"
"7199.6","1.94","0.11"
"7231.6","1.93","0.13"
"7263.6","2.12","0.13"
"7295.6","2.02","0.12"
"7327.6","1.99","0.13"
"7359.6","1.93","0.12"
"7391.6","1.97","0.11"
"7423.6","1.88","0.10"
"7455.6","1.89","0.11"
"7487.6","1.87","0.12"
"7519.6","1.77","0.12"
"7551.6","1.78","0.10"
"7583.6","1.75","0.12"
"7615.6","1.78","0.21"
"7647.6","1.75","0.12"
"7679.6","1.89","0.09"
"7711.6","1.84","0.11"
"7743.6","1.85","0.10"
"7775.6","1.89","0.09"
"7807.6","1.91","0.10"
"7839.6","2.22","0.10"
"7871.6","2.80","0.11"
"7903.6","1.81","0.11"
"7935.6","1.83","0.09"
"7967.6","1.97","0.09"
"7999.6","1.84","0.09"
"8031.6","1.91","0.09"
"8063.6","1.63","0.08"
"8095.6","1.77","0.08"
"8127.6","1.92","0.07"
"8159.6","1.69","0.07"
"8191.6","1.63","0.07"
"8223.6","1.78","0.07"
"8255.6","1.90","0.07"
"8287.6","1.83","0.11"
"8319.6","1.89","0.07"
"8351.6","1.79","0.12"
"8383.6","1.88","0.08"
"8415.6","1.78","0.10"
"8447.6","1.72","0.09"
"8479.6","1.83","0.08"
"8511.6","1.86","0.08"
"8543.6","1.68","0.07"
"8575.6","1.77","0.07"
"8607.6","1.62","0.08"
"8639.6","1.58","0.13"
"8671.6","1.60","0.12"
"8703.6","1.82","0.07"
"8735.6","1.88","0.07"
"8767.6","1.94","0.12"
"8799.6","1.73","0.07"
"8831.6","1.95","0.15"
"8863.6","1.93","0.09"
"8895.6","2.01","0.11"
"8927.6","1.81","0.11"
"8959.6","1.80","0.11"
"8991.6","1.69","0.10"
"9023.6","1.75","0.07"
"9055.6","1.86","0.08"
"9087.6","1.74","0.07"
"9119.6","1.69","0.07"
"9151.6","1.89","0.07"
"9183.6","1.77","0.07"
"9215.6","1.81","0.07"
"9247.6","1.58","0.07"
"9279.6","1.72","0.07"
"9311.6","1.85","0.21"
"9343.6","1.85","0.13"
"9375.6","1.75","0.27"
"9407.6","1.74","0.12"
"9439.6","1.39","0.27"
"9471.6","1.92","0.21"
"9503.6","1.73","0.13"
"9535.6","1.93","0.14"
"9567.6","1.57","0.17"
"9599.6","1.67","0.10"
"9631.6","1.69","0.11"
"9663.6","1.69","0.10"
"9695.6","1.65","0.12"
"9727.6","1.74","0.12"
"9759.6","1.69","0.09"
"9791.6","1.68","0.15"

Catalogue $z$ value 0.197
